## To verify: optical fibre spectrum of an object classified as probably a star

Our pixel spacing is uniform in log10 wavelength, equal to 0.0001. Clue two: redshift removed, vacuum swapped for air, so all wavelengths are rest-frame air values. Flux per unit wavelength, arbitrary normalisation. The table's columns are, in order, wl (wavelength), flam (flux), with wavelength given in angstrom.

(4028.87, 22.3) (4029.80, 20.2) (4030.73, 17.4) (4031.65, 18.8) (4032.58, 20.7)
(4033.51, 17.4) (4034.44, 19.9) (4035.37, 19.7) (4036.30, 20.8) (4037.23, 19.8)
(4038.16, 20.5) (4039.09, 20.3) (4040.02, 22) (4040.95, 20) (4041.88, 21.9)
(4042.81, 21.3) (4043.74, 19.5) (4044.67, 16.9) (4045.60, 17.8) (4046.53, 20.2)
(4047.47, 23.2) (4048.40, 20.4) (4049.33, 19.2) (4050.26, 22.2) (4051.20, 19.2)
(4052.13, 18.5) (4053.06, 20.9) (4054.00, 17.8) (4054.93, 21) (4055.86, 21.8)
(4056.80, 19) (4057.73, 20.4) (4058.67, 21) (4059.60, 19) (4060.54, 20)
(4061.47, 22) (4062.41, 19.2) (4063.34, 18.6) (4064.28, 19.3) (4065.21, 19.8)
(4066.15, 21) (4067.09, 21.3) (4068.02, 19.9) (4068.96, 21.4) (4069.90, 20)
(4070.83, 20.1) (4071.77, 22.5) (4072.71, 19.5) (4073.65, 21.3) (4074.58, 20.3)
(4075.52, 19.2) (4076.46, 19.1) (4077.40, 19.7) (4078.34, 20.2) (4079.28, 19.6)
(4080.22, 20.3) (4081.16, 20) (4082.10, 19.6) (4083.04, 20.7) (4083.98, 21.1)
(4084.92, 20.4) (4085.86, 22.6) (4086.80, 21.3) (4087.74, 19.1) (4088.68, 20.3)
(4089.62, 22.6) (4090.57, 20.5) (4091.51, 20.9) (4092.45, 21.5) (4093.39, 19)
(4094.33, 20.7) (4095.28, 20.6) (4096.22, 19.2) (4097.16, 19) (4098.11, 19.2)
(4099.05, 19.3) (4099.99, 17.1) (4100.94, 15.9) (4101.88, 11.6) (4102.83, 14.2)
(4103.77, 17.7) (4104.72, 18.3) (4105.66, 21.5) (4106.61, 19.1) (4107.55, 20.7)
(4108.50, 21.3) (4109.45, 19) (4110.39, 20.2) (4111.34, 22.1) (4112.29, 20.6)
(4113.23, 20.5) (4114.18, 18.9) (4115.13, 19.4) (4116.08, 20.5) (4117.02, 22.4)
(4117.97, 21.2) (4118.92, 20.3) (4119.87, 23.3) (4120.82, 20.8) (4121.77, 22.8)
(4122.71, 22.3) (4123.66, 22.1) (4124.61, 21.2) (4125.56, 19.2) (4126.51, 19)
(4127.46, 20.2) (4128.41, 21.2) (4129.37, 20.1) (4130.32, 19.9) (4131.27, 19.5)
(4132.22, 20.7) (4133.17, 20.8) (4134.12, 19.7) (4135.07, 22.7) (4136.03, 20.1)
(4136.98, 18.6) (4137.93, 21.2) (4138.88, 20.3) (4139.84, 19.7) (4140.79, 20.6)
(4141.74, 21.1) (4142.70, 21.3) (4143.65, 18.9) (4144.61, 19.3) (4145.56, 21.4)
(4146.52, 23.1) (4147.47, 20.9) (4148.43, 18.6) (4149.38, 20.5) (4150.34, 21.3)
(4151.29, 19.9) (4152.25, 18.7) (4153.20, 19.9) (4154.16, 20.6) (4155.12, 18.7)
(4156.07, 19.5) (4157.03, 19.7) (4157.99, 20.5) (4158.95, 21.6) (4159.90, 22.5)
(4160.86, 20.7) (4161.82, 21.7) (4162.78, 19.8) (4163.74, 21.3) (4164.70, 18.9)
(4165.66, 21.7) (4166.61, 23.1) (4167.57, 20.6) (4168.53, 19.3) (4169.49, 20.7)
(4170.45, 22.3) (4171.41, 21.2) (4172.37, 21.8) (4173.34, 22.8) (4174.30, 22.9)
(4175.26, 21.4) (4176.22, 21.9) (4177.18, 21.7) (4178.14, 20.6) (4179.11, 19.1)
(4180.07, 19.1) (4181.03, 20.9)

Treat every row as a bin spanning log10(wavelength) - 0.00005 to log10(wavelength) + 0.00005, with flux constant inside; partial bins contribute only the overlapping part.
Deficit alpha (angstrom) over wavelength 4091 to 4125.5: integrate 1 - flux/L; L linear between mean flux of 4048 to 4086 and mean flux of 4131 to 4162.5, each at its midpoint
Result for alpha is 0.8 angstrom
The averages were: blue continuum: 20.2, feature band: 19.8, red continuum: 20.4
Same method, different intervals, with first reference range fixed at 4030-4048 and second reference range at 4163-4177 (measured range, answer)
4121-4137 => 0.2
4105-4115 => 0.2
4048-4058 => 0.0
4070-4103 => 1.2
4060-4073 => -0.1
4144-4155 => 0.4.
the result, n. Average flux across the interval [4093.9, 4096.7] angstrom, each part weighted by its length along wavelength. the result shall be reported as 20.1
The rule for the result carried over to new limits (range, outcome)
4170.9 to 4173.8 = 21.9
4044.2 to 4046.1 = 17.4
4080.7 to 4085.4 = 20.4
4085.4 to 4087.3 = 21.9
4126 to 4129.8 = 20.1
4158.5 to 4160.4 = 22.1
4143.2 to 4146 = 19.8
